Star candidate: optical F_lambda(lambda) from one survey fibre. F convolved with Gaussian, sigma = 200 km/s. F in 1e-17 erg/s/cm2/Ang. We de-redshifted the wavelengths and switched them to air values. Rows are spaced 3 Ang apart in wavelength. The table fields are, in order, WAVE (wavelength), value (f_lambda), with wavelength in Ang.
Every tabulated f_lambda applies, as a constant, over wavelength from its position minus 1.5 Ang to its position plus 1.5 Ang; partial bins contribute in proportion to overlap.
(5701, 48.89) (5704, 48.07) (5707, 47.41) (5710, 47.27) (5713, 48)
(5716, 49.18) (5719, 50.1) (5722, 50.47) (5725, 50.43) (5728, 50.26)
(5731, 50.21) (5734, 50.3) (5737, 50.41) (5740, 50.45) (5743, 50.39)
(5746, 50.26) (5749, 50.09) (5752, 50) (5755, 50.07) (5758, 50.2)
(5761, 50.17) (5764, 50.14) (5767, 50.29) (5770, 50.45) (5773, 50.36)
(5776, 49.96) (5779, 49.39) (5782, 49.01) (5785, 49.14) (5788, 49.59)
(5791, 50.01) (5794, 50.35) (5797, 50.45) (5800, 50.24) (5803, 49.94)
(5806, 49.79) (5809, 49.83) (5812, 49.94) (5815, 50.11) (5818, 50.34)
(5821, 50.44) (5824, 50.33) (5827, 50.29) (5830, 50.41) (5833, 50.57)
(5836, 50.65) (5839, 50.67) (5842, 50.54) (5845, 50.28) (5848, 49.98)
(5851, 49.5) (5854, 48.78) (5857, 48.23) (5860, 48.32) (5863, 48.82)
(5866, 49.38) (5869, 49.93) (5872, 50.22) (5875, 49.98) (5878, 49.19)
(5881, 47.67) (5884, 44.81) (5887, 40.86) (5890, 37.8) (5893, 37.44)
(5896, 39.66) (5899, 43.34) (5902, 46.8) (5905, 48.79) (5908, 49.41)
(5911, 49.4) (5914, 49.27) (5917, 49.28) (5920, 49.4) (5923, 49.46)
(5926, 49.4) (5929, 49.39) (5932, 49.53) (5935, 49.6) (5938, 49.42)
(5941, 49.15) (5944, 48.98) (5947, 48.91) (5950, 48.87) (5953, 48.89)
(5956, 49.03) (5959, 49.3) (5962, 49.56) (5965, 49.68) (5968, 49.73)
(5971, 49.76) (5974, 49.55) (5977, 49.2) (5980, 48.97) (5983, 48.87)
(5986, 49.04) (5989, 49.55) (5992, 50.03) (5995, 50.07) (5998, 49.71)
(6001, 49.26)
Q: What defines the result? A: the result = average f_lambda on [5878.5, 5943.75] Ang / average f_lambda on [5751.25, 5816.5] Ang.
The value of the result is 0.94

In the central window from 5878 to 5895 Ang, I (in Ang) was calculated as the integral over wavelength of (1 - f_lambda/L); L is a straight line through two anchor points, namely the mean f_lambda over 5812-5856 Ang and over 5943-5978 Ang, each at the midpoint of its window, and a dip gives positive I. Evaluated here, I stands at 2.6 Ang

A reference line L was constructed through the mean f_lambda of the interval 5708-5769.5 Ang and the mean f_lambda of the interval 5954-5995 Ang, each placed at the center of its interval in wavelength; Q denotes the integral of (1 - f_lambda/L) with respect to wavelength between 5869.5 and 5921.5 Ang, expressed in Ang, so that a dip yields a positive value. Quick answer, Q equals 3.6 Ang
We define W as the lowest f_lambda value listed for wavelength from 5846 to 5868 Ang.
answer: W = 48.23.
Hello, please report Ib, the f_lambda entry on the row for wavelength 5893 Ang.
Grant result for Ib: 37.44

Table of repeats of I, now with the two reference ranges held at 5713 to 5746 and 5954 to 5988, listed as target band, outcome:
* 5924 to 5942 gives 0.0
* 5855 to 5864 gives 0.2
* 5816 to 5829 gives -0.1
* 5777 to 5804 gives 0.1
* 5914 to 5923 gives 0.0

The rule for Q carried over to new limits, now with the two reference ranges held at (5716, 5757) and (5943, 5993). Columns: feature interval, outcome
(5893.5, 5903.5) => 1.4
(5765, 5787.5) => 0.1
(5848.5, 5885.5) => 0.7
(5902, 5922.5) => 0.2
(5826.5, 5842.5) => -0.2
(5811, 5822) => -0.1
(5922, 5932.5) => 0.0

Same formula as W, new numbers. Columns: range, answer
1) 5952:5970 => 48.89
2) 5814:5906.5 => 37.44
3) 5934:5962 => 48.87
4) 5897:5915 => 43.34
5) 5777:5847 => 49.01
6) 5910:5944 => 48.98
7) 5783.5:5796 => 49.14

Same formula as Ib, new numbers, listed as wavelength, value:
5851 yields 49.5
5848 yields 49.98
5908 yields 49.41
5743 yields 50.39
